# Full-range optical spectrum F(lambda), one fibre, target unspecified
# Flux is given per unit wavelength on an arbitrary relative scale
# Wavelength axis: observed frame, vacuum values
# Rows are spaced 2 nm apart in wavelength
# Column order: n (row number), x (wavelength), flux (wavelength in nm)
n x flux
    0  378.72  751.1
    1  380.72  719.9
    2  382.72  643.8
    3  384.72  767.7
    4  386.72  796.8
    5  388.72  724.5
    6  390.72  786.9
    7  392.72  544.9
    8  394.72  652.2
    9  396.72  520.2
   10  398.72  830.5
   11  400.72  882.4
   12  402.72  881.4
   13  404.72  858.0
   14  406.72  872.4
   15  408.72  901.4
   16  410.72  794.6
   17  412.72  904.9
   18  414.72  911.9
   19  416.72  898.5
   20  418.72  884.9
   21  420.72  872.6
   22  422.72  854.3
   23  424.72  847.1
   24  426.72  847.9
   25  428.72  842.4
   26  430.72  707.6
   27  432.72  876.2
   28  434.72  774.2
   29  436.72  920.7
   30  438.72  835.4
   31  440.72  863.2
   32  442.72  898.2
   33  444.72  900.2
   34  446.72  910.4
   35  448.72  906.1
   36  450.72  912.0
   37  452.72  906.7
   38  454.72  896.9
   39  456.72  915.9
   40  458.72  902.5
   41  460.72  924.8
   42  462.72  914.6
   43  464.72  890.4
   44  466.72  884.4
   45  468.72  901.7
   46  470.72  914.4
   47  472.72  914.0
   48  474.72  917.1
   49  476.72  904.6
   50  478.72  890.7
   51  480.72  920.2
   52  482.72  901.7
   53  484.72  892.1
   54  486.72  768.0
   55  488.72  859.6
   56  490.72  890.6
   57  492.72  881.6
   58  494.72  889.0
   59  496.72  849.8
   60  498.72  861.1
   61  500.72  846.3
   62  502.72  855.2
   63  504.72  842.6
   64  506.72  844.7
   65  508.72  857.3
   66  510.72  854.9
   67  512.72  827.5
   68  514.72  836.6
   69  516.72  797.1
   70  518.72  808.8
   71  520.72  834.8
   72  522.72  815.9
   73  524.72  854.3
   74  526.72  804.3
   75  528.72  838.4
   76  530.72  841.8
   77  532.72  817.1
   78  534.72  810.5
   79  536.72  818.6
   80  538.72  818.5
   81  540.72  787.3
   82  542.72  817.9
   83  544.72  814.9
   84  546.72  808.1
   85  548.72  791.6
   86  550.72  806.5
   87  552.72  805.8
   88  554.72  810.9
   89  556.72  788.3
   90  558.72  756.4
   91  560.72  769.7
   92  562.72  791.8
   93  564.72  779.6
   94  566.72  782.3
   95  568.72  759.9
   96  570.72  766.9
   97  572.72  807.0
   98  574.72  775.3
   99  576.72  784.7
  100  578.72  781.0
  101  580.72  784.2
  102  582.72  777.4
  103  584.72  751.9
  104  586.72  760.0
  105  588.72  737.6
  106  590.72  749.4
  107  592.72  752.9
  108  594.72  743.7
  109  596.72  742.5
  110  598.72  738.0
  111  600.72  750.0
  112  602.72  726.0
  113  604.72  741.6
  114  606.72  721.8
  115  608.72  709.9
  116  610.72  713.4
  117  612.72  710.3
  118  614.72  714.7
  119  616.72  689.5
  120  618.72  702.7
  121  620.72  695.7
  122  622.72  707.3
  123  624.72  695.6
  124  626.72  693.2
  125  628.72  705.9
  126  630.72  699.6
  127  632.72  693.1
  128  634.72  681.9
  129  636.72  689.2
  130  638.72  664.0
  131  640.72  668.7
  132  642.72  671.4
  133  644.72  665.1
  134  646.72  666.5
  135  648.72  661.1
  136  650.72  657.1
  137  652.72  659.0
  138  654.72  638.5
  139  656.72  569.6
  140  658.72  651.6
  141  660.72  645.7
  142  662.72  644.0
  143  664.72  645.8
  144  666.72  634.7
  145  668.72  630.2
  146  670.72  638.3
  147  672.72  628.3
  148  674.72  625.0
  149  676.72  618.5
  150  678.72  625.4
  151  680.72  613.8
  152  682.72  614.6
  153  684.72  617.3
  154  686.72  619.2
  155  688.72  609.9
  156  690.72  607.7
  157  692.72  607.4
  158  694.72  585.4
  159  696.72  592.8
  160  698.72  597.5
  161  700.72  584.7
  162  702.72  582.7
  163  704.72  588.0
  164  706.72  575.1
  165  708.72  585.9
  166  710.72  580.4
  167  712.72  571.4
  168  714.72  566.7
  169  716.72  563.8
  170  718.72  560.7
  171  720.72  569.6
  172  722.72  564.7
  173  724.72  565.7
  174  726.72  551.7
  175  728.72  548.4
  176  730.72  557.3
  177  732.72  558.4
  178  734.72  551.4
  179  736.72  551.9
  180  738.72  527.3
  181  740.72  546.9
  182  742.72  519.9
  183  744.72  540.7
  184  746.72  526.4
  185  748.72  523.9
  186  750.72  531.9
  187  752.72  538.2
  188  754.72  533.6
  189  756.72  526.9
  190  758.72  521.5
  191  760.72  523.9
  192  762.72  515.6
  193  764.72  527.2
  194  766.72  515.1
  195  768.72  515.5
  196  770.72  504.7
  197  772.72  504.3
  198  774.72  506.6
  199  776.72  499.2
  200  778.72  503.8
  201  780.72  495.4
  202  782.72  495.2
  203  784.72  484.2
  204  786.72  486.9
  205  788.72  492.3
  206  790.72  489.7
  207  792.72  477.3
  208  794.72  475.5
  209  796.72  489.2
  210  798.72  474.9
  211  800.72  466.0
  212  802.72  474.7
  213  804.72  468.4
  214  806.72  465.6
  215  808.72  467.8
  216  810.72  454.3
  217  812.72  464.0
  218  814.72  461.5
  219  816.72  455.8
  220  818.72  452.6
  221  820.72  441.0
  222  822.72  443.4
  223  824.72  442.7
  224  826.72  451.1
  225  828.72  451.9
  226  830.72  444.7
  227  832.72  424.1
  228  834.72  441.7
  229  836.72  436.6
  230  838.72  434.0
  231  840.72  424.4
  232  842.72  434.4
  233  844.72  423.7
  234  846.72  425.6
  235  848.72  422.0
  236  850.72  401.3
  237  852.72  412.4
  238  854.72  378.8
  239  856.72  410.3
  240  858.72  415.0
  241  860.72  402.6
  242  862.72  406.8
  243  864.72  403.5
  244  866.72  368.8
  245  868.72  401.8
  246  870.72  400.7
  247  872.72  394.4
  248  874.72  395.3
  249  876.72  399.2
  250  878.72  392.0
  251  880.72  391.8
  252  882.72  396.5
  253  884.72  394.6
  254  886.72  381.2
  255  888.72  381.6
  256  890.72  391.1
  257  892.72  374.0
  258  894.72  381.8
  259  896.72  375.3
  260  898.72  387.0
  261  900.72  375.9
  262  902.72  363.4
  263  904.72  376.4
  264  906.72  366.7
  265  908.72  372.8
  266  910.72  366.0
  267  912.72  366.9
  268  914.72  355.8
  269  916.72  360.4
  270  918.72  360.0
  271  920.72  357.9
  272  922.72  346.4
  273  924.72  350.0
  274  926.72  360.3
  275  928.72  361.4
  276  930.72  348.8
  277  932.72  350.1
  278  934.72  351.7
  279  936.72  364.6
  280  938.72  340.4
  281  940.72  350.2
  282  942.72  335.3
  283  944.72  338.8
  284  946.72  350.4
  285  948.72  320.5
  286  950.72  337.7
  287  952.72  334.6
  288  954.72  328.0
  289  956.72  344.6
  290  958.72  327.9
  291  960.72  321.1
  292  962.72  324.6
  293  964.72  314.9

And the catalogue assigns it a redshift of 0.00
